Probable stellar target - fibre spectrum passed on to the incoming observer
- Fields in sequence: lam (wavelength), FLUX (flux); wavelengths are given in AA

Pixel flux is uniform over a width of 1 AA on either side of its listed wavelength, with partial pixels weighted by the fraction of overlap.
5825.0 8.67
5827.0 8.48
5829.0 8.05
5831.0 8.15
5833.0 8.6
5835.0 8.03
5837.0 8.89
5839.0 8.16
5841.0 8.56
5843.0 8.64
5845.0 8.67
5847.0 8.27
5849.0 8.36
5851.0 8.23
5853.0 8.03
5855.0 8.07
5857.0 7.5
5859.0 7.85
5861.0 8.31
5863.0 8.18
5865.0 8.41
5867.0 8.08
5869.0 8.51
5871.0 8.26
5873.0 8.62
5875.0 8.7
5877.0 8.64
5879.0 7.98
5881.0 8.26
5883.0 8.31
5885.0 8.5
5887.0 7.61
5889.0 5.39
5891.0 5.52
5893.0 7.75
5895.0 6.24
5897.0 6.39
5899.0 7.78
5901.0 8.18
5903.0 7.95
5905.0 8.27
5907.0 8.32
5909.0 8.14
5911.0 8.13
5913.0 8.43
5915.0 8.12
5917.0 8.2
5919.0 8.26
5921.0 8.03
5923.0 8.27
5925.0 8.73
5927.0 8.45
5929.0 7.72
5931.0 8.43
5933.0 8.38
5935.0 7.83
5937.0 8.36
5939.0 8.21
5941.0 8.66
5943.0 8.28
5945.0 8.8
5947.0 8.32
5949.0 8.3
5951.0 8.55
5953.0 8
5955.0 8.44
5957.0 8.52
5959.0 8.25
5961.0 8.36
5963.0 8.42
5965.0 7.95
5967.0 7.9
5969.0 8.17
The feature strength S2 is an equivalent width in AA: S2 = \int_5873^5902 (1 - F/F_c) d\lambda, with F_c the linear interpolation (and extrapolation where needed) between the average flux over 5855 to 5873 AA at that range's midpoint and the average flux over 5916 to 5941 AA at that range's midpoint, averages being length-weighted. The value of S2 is 2.3 AA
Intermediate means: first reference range 8.16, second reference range 8.26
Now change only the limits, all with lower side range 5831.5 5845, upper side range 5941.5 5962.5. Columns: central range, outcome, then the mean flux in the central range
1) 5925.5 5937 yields 0.28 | 8.2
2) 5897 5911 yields 0.74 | 7.99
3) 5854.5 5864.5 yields 0.55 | 8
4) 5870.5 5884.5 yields 0.08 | 8.4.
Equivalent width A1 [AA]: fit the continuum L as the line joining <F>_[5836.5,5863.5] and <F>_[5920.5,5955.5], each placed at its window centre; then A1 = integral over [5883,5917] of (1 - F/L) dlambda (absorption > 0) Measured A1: 2.9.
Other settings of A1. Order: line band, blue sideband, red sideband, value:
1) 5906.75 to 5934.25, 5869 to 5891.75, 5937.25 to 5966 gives -0.4 AA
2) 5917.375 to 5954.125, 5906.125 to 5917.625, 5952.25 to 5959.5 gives -0.2 AA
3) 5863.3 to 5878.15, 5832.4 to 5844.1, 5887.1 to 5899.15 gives -2.3 AA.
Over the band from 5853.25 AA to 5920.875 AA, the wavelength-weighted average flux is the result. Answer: 7.91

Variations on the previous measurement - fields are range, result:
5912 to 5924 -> 8.22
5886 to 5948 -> 7.91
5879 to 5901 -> 7.26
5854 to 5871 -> 8.12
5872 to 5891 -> 7.87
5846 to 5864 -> 8.09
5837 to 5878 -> 8.32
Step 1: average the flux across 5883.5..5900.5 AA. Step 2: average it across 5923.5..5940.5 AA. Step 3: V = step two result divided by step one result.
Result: 1.2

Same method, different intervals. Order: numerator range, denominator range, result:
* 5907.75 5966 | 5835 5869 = 1.00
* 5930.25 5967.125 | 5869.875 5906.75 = 1.08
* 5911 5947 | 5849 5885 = 1.01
